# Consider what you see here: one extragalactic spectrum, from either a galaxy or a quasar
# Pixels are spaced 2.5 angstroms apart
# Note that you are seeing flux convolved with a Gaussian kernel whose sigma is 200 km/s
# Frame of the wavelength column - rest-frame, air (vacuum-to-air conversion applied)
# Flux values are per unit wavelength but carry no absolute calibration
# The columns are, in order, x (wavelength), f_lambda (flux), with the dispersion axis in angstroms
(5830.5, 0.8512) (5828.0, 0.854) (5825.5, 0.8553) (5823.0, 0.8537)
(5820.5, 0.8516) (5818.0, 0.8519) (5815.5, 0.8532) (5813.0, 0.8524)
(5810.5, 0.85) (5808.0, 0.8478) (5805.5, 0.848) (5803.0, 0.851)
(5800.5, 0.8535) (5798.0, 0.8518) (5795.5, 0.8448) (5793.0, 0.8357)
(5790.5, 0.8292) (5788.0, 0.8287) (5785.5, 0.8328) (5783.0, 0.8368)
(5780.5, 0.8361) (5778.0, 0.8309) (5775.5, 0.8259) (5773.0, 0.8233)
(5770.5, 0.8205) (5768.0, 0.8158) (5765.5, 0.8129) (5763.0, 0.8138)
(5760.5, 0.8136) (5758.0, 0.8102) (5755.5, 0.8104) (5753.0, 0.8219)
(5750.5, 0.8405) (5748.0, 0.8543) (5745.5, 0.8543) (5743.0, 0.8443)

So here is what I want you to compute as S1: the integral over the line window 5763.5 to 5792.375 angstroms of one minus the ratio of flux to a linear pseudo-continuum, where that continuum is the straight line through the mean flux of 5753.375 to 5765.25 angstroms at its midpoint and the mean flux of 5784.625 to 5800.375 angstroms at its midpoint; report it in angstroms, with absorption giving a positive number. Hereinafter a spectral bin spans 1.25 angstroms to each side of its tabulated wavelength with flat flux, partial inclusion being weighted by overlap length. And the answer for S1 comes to 0.02 angstroms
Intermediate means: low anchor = 0.813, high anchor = 0.838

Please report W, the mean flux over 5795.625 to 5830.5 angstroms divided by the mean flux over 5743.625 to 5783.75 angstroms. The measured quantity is 1.0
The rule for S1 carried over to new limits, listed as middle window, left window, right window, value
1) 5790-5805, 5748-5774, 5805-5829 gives -0.1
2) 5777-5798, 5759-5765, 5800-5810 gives 0.0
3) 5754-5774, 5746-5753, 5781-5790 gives 0.6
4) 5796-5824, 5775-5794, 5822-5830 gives -0.2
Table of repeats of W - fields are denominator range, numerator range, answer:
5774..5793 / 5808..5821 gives 1.02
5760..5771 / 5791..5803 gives 1.04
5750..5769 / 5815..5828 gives 1.04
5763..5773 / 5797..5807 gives 1.04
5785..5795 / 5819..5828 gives 1.03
